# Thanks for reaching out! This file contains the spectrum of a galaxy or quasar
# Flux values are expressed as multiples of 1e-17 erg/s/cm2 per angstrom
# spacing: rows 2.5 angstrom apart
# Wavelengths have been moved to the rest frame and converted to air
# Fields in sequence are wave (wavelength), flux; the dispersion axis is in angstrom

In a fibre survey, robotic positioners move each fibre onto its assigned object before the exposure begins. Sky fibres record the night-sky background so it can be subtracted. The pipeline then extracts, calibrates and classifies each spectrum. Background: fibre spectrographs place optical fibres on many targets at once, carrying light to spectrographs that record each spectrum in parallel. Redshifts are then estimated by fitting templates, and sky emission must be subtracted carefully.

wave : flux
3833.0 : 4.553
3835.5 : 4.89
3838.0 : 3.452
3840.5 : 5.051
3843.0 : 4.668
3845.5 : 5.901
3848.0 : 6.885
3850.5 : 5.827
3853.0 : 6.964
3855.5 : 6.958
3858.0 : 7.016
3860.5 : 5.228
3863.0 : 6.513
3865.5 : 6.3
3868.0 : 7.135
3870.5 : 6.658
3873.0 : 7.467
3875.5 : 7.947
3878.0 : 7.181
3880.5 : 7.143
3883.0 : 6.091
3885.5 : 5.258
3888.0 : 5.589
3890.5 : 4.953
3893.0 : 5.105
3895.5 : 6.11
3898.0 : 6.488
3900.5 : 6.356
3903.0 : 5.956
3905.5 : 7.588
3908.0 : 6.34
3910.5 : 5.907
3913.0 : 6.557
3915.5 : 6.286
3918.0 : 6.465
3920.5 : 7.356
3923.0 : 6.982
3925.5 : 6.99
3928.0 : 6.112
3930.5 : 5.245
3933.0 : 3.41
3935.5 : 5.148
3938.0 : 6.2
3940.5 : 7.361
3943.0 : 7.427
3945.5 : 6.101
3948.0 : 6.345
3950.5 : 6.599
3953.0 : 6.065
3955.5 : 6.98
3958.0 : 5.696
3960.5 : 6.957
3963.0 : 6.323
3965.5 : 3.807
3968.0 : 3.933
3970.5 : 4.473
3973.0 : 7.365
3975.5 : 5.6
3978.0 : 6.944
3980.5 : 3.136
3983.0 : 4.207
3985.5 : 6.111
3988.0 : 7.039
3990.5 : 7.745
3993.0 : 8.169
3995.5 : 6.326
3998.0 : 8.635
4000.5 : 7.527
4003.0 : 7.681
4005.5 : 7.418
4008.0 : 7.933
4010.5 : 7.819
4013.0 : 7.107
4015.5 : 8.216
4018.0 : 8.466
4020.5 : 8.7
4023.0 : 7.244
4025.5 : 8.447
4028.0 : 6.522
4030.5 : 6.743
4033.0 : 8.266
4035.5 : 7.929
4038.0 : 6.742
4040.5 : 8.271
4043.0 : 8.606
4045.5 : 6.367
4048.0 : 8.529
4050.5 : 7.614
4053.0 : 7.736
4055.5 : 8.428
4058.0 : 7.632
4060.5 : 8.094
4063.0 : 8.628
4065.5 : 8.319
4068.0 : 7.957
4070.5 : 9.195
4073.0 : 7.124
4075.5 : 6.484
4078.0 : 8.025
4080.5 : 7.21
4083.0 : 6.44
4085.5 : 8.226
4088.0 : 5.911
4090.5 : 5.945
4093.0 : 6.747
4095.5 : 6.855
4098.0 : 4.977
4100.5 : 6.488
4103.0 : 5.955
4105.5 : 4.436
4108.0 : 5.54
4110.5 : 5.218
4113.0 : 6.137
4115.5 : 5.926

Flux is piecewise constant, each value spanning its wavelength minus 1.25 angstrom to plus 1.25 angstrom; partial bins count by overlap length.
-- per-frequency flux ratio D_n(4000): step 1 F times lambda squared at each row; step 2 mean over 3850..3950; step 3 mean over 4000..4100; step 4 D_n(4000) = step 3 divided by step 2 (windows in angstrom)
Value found 1.3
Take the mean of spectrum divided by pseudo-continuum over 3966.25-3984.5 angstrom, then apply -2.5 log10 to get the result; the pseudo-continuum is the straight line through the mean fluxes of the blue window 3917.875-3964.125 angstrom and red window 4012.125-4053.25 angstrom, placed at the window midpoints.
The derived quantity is 0.324 mag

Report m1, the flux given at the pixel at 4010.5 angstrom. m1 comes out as 7.819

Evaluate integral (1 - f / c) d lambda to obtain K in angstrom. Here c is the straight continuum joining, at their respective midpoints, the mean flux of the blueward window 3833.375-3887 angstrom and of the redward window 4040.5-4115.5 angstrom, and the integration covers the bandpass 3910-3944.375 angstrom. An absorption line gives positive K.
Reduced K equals 1.1 angstrom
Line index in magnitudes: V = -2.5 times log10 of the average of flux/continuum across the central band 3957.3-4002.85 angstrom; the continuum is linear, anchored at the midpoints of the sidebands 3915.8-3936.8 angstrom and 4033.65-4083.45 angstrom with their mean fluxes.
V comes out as 0.10 mag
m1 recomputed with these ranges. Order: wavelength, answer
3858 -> 7.016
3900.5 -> 6.356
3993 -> 8.169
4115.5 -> 5.926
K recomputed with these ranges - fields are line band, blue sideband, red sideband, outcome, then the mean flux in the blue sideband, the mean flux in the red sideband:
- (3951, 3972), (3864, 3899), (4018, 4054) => 4.4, 6.39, 7.72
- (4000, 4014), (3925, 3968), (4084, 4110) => -3.7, 5.97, 6.09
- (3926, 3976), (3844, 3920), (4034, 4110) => 6.1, 6.41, 7.2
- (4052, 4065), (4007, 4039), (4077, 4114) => -2.1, 7.71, 6.26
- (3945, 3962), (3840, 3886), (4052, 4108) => 0.8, 6.47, 7.09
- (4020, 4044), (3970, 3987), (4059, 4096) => -4.4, 5.47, 7.42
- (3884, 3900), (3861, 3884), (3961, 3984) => 2.2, 6.89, 5.16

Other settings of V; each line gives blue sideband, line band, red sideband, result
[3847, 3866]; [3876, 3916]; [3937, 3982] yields 0.009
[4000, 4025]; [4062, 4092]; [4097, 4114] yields -0.188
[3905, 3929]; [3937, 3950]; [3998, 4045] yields 0.036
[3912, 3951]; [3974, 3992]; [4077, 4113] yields 0.071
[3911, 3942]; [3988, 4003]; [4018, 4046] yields -0.067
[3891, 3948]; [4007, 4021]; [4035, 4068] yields -0.080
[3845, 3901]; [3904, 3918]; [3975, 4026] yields 0.018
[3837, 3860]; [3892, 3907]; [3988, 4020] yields 0.034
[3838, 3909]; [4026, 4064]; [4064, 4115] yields -0.178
